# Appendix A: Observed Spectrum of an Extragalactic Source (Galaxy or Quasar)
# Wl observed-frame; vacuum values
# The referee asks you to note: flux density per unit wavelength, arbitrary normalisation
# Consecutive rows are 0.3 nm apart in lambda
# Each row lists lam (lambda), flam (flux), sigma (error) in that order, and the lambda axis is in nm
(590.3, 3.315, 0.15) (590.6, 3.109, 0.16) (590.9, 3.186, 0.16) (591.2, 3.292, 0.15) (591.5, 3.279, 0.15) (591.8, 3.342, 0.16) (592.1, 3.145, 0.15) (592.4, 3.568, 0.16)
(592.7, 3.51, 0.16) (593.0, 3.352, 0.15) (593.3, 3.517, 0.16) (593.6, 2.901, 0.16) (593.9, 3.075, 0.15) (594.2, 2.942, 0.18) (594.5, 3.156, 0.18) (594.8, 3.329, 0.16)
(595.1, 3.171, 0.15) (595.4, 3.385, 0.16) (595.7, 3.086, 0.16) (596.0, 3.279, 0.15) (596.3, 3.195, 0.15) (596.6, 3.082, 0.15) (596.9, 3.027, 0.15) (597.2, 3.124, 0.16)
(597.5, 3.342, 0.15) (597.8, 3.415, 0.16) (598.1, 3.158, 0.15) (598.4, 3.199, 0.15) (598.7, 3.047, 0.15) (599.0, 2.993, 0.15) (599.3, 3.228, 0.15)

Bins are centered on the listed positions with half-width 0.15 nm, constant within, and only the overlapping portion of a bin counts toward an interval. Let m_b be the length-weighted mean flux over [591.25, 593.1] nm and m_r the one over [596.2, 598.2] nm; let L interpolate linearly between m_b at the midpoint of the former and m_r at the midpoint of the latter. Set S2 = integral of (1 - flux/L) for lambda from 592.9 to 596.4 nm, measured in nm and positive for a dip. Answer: 0.09 nm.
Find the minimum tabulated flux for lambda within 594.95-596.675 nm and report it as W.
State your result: 3.082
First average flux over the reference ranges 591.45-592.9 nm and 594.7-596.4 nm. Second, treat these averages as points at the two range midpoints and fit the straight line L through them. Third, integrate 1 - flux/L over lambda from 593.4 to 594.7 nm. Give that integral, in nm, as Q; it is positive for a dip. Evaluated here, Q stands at 0.10 nm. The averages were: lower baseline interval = 3.37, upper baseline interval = 3.24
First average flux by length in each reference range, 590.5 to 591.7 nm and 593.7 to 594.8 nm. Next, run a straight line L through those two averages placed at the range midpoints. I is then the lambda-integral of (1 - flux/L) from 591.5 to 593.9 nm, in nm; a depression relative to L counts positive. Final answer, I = -0.12 nm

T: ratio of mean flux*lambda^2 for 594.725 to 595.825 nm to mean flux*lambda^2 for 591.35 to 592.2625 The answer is 1.0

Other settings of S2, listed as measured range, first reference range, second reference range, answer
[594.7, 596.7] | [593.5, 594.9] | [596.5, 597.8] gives -0.06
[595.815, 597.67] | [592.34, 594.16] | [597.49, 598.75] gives 0.04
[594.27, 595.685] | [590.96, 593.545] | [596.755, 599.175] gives 0.02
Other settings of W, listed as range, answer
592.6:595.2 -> 2.901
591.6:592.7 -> 3.145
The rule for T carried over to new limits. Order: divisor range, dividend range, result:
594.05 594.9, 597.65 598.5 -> 1.05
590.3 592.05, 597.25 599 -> 1.01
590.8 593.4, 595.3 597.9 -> 0.97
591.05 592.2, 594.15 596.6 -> 0.99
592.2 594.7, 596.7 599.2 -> 0.99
